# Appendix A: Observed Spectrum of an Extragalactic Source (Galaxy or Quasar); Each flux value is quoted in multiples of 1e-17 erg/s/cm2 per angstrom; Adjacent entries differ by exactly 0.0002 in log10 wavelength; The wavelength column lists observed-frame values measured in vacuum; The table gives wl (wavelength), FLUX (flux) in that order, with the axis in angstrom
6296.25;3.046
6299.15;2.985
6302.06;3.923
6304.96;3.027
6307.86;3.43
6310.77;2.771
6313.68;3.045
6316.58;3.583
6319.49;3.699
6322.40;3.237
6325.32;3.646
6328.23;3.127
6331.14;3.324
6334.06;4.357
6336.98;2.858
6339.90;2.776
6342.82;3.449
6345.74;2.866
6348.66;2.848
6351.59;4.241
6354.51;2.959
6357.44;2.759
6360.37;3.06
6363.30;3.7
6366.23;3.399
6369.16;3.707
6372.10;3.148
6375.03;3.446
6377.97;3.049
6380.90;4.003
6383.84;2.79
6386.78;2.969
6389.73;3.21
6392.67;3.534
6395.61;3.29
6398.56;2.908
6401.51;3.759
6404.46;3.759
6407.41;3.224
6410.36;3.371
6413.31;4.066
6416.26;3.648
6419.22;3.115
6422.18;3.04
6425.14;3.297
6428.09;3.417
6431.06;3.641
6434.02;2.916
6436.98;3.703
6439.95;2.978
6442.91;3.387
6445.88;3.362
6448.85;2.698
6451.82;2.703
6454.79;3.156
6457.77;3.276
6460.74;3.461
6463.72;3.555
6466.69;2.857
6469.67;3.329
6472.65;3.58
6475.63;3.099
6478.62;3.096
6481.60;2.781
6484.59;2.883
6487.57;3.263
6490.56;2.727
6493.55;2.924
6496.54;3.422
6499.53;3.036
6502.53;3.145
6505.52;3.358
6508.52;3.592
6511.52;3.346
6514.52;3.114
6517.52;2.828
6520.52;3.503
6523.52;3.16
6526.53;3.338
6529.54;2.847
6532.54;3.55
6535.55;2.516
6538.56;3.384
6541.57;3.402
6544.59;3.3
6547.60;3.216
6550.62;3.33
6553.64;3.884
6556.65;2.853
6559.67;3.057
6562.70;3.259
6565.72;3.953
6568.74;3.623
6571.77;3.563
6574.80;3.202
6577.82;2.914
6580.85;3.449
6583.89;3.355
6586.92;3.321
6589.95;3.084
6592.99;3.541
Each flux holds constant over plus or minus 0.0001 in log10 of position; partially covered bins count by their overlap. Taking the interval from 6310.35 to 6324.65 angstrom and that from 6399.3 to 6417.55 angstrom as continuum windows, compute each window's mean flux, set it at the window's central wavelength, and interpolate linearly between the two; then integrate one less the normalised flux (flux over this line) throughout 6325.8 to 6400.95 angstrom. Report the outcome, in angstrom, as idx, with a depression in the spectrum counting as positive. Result 3.99 angstrom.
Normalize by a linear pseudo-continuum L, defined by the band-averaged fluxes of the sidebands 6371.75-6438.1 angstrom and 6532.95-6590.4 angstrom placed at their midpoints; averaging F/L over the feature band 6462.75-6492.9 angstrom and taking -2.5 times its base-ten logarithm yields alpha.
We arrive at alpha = 0.08 mag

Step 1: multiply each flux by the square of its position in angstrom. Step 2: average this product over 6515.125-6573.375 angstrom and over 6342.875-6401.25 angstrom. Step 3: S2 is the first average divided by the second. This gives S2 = 1.06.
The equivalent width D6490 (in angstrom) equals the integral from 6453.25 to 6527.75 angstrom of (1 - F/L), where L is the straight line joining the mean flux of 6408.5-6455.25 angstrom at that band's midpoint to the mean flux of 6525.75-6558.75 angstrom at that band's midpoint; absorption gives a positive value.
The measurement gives 1.5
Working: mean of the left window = 3.28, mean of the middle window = 3.19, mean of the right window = 3.23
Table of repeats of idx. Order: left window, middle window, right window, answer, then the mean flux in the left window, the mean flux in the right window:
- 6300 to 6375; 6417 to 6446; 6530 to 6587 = 0.2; 3.32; 3.31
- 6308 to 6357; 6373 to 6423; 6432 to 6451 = -2.3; 3.29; 3.17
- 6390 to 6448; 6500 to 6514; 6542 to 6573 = 0.3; 3.38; 3.4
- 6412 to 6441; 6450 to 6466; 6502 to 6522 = 0.7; 3.38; 3.28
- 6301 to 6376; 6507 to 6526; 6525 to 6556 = 0.1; 3.32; 3.27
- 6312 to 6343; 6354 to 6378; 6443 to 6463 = 0.2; 3.37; 3.14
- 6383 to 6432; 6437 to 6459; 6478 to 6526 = 1.0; 3.36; 3.14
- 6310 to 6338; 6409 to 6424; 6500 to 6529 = -0.6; 3.39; 3.24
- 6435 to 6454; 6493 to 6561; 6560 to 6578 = 2.1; 3.13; 3.43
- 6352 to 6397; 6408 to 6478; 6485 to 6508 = -1.8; 3.29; 3.13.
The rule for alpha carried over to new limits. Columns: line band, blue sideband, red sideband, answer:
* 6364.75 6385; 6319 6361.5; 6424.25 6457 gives -0.04 mag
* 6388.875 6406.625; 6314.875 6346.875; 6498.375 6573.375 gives -0.02 mag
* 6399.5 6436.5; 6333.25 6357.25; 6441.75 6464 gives -0.08 mag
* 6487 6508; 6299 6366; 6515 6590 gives 0.05 mag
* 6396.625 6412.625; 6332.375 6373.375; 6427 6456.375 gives -0.06 mag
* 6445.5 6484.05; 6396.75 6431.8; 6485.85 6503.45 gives 0.03 mag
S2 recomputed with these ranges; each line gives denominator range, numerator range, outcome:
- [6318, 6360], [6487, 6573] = 1.05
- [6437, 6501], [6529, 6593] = 1.08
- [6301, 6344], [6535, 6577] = 1.07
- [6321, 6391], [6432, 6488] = 0.99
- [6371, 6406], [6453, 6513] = 0.99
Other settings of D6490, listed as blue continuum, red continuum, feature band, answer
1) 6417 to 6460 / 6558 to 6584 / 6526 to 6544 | 0.8 angstrom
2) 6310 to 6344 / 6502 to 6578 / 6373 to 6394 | 0.3 angstrom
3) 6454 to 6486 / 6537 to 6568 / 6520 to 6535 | 0.4 angstrom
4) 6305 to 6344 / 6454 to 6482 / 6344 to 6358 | 0.6 angstrom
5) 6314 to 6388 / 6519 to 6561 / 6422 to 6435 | 0.0 angstrom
